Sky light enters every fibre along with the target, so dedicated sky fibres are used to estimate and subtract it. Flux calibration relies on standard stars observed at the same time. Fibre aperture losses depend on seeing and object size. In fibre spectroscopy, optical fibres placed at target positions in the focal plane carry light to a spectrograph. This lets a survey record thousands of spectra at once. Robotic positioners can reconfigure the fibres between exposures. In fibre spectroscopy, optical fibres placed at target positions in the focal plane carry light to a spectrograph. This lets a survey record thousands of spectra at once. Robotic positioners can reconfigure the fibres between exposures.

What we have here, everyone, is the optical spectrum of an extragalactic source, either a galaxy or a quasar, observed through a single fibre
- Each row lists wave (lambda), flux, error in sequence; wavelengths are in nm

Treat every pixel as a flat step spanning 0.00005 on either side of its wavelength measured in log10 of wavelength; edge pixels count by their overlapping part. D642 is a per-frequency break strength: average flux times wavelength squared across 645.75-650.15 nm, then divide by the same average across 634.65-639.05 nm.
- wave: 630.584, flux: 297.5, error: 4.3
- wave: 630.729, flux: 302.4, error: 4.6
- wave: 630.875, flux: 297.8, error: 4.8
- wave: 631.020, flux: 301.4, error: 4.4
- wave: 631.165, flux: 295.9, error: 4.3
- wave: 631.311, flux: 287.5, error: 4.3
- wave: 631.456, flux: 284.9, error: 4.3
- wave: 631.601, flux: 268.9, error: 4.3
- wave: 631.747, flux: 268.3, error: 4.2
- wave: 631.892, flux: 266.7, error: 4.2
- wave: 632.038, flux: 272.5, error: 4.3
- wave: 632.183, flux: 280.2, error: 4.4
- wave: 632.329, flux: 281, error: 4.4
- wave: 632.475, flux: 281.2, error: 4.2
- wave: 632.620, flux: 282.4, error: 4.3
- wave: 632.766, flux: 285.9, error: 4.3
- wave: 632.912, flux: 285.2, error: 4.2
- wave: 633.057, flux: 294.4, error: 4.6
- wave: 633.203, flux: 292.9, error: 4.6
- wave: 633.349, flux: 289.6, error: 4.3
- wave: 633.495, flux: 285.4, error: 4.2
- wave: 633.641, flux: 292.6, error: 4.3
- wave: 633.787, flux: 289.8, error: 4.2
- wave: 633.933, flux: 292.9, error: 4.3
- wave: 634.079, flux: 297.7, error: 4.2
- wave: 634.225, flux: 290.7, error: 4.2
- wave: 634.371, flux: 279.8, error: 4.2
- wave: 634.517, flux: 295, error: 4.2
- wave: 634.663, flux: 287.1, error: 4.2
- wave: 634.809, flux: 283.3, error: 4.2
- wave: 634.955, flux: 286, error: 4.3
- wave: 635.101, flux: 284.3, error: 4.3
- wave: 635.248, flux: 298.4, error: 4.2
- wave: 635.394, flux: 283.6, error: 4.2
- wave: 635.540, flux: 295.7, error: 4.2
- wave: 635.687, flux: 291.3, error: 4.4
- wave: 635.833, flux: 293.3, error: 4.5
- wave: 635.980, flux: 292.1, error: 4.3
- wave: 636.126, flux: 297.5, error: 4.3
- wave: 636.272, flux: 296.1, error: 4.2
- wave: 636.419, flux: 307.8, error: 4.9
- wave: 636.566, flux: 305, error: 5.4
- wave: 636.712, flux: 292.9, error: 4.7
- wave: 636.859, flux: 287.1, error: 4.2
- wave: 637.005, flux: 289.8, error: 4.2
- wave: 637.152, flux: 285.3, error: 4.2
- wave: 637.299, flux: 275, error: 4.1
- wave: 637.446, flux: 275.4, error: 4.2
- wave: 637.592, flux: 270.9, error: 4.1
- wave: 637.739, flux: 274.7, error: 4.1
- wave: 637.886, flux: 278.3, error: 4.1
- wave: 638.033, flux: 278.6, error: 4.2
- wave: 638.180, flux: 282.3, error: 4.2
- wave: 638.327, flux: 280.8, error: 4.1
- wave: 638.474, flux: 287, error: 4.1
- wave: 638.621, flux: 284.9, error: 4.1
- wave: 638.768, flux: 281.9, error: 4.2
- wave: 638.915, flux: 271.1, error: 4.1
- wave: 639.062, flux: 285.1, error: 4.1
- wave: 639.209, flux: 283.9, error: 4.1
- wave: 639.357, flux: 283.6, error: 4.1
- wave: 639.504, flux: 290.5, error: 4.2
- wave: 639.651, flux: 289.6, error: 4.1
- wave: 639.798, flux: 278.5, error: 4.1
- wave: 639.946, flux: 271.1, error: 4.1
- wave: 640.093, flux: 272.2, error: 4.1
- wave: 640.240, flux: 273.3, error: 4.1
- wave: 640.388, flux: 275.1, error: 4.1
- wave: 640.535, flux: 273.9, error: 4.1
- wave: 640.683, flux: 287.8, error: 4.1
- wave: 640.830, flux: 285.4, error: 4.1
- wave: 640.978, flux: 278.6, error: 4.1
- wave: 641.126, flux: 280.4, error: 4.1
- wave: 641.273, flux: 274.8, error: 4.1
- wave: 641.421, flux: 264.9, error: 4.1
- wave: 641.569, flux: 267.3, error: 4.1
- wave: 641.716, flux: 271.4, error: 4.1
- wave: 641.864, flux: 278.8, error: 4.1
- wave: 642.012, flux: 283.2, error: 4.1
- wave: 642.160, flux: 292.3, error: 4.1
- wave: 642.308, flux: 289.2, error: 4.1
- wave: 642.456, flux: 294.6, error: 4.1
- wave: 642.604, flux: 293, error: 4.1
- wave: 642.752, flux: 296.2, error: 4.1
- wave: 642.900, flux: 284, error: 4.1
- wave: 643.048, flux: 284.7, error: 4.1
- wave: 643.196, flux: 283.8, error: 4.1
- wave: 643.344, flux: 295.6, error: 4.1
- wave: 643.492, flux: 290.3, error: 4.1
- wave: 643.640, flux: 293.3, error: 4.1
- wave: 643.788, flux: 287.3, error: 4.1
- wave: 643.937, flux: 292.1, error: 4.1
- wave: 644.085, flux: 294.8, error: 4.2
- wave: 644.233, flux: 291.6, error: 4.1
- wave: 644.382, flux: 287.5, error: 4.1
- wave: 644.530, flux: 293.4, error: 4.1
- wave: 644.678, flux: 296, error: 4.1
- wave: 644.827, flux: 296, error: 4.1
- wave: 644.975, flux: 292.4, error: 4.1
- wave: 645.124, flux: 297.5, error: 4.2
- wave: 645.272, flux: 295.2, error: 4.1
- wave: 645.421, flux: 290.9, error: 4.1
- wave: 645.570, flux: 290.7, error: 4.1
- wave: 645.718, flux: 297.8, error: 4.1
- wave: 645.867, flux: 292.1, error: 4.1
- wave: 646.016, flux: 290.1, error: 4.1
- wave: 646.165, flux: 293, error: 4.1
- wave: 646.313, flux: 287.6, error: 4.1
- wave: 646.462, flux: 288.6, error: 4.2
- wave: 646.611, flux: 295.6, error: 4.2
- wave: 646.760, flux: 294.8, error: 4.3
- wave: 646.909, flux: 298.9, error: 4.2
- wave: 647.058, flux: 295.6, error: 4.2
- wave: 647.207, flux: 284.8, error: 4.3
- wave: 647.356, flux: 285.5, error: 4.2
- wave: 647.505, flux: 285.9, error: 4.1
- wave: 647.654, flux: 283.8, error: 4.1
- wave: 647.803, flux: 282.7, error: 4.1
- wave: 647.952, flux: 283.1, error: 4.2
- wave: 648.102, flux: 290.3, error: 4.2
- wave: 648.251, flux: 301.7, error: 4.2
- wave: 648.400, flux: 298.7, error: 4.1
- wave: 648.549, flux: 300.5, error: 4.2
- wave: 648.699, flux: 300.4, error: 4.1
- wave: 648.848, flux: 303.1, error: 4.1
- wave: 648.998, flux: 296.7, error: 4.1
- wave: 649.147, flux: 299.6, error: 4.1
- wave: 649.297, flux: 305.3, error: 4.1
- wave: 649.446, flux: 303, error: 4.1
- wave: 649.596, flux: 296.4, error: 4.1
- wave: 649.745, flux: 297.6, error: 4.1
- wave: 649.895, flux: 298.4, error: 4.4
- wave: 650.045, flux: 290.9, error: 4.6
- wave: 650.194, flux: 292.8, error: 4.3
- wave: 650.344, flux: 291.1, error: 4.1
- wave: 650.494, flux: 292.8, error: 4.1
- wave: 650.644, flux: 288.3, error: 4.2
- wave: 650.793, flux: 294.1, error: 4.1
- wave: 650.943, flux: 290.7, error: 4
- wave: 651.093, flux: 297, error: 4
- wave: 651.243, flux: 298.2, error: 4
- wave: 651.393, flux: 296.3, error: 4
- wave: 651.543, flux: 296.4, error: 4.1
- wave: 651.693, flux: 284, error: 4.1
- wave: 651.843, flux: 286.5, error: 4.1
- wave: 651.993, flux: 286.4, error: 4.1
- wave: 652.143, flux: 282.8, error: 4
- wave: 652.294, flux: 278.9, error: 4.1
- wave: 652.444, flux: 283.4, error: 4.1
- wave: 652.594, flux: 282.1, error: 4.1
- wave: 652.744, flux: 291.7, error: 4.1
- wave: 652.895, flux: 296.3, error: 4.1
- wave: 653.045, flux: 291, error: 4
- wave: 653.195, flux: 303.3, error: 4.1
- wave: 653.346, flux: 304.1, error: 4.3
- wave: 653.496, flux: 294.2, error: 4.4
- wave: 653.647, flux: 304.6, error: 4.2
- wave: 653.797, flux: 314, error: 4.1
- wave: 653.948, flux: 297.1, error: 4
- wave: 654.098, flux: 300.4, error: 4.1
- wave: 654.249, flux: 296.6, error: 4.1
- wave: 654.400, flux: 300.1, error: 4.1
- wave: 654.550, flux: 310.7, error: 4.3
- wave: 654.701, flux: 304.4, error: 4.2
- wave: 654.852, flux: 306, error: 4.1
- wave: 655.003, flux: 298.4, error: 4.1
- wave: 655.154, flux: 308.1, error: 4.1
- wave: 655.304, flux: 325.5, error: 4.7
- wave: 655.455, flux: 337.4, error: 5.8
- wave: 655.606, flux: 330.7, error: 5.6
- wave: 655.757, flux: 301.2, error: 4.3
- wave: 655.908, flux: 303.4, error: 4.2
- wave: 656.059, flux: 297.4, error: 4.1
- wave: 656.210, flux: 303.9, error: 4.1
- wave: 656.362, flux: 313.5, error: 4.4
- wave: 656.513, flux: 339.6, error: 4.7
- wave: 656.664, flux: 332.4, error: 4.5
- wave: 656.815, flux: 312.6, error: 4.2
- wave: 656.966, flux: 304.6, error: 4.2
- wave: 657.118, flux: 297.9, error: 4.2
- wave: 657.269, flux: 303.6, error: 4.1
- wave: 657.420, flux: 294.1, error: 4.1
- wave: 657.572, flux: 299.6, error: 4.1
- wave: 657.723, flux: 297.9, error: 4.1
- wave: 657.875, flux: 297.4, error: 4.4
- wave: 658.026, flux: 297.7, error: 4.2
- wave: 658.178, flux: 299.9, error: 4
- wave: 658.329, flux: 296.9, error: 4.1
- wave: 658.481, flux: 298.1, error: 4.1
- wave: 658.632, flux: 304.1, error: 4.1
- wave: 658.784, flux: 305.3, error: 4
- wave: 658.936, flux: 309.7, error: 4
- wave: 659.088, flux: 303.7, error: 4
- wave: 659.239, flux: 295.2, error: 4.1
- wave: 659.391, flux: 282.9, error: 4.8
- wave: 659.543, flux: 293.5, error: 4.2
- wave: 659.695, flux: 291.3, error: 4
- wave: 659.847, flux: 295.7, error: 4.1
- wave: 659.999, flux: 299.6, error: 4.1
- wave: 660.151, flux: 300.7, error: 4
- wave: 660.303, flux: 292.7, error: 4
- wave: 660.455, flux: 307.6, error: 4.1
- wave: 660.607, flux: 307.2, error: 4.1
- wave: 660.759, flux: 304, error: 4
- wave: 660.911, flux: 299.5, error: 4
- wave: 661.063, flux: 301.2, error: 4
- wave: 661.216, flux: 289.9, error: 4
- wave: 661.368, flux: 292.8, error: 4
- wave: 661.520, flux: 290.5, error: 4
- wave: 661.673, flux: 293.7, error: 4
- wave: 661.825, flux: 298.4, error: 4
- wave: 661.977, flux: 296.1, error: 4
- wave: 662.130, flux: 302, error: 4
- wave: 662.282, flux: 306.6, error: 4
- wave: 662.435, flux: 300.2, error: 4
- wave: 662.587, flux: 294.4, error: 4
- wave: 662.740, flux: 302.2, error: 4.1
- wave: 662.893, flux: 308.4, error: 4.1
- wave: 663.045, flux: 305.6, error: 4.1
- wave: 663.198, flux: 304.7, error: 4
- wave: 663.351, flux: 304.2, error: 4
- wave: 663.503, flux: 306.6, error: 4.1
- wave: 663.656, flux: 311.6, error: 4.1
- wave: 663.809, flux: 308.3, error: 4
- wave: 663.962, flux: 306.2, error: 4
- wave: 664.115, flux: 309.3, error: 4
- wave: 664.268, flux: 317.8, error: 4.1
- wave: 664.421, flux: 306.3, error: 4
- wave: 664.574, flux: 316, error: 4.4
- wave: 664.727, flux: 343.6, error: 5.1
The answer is 1.1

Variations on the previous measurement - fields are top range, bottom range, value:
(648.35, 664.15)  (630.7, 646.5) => 1.11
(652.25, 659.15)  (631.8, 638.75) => 1.13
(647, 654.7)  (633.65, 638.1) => 1.07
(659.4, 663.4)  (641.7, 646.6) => 1.08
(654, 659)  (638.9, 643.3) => 1.14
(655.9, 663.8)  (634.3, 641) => 1.13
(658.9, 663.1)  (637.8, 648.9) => 1.10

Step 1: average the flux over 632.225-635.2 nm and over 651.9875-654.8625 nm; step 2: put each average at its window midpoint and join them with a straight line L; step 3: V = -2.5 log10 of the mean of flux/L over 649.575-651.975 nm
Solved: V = 0.008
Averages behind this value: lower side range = 288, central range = 293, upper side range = 296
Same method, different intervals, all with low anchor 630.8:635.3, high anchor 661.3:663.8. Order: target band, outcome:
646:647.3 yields 0.00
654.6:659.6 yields -0.03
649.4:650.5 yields 0.00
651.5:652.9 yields 0.04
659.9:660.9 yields -0.01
